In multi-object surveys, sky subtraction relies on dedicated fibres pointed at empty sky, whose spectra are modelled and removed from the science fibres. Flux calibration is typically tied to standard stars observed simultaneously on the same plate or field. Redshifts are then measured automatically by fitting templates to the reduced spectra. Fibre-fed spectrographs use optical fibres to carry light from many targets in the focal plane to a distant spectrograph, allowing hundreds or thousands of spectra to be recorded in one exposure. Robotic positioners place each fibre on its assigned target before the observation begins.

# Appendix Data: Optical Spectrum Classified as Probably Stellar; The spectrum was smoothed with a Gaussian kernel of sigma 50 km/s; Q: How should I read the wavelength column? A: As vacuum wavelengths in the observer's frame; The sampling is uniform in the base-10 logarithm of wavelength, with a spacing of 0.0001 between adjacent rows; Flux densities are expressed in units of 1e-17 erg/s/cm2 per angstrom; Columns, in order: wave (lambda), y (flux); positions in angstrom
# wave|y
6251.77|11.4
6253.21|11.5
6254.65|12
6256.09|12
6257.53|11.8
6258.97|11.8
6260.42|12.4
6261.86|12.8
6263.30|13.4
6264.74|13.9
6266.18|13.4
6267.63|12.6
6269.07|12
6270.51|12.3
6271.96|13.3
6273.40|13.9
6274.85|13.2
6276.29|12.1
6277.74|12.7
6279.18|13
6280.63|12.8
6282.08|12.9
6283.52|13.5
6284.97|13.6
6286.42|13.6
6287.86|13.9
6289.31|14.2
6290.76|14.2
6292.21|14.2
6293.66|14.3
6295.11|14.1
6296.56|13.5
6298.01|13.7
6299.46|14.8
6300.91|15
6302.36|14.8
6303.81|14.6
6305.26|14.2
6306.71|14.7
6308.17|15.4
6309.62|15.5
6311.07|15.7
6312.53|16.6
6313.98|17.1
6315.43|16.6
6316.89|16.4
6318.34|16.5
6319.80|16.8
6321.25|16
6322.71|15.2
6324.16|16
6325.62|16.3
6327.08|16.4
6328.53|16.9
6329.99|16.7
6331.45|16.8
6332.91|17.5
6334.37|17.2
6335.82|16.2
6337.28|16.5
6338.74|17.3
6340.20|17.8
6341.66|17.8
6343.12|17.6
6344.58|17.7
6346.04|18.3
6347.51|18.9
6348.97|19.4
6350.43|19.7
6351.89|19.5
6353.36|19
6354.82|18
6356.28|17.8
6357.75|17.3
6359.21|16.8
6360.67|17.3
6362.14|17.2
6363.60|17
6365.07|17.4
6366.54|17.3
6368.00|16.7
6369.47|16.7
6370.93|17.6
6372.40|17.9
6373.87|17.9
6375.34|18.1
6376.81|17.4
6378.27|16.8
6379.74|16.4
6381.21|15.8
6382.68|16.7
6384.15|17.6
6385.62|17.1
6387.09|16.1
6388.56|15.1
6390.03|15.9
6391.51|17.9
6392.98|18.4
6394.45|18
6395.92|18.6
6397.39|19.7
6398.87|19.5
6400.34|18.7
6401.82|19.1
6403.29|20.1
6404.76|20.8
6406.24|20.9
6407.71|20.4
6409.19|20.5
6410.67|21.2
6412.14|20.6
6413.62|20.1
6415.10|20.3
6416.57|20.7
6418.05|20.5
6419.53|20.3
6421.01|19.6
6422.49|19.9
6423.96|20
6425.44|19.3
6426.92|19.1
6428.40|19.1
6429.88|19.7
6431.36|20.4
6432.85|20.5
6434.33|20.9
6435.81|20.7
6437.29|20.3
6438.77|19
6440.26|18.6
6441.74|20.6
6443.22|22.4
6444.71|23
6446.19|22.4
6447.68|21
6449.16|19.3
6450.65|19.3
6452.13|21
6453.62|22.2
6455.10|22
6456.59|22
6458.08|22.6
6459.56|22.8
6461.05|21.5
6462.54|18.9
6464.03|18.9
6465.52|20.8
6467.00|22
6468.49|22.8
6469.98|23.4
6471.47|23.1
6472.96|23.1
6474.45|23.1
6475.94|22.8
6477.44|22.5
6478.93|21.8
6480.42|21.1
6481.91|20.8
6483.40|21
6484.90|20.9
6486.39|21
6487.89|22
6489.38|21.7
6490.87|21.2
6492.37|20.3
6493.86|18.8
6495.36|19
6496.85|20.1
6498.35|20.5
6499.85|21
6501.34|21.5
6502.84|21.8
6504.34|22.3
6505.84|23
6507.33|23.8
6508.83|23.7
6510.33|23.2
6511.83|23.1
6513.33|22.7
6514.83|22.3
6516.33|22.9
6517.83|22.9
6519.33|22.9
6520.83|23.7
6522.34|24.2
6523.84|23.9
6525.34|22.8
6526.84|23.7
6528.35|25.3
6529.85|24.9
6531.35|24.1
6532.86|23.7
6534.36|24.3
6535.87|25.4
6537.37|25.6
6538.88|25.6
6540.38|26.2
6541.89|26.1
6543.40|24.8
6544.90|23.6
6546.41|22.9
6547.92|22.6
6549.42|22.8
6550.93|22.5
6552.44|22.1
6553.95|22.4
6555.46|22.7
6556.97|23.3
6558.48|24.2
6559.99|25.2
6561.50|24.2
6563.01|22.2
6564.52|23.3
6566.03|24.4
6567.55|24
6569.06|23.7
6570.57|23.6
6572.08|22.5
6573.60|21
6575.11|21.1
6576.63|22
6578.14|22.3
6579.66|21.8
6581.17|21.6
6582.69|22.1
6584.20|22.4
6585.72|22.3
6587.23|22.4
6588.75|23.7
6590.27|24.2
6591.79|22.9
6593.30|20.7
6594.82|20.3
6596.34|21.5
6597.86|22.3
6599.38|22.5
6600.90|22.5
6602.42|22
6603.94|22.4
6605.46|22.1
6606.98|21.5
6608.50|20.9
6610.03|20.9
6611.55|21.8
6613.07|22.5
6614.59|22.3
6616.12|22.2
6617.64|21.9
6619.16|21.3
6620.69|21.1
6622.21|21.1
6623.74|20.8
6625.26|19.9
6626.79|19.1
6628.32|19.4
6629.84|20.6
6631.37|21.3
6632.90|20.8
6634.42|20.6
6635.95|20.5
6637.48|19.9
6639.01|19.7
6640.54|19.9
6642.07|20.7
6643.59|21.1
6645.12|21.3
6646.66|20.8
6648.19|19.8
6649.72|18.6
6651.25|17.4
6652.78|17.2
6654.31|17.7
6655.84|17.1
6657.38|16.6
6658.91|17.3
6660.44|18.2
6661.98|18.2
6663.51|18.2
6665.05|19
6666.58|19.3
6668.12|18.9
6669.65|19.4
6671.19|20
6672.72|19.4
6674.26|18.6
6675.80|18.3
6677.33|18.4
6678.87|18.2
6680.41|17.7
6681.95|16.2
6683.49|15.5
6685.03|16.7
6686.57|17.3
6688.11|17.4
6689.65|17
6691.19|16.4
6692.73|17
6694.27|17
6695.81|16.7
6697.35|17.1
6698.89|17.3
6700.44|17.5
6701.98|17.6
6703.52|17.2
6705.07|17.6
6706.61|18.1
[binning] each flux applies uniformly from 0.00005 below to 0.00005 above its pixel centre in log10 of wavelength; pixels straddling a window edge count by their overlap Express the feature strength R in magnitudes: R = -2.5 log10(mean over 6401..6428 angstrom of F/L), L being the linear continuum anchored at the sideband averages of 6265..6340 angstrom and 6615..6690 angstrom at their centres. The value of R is -0.24 mag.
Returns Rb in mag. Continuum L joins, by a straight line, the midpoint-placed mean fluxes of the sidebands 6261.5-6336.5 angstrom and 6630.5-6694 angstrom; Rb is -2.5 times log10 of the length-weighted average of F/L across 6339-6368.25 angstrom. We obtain -0.17 mag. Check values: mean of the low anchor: 14.7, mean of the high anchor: 18.6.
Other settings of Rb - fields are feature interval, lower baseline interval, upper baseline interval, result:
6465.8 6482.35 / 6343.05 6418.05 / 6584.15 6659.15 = -0.16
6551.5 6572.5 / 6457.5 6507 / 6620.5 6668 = -0.15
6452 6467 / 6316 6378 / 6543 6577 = -0.05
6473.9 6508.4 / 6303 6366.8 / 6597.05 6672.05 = -0.15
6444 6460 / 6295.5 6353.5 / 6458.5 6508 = -0.05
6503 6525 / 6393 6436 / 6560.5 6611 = -0.09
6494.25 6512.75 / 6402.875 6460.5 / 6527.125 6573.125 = 0.04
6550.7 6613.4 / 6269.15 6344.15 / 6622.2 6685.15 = -0.23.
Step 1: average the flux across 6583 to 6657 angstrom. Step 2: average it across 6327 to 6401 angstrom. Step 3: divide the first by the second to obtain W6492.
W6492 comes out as 1.19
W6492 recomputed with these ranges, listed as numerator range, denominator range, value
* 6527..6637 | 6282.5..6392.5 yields 1.37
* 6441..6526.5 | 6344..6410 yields 1.21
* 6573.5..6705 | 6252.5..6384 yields 1.27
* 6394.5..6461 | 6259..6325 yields 1.44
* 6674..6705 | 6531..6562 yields 0.72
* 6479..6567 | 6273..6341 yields 1.51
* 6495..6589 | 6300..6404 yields 1.35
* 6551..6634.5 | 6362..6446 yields 1.17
